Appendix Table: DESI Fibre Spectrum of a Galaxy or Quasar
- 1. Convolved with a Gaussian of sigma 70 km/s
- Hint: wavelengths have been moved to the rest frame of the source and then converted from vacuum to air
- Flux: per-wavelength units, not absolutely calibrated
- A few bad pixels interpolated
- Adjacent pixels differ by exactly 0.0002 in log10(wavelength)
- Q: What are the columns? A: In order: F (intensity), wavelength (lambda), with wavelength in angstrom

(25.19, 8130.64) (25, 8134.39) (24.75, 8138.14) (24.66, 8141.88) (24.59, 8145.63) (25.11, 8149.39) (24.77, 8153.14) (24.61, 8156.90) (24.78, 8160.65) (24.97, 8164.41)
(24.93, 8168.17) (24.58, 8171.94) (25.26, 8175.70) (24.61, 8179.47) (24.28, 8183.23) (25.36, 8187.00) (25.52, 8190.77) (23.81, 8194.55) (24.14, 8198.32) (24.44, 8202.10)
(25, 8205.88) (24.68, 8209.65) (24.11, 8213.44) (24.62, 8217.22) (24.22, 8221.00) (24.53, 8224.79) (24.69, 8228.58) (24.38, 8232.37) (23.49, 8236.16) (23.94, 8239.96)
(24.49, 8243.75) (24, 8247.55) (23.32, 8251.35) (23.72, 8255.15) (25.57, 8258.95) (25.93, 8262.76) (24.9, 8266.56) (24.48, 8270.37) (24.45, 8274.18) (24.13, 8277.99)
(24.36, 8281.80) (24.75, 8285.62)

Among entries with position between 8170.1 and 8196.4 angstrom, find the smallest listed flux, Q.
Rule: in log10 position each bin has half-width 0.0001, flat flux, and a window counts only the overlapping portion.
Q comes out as 23.81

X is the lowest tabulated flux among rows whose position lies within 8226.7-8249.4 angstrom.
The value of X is 23.49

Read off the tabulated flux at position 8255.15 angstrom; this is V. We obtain 23.72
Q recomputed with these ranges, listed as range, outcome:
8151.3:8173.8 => 24.58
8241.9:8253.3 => 23.32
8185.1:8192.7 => 25.36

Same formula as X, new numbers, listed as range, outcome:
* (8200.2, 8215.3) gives 24.11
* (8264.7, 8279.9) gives 24.13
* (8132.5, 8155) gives 24.59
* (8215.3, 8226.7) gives 24.22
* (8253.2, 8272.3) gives 23.72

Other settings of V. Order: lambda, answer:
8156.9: 24.61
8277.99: 24.13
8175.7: 25.26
